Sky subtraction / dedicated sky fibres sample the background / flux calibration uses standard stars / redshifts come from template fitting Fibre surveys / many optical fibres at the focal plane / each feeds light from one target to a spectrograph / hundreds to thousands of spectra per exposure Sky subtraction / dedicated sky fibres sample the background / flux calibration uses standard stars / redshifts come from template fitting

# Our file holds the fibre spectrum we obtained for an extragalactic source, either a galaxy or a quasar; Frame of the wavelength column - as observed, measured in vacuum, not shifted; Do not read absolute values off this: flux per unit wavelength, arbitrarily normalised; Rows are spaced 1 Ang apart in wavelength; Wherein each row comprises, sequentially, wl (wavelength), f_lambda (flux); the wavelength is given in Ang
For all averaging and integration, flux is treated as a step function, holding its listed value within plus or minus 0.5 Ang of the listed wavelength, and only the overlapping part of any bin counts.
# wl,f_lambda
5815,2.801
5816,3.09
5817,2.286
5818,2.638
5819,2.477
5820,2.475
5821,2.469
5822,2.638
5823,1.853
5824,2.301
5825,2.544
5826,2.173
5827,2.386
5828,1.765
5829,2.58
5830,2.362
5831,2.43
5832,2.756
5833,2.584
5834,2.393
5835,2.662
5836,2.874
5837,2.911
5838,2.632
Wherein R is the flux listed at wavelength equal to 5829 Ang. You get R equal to 2.58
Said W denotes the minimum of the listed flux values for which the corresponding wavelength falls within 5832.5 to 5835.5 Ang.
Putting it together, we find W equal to 2.393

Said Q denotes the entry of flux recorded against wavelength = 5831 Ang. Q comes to 2.43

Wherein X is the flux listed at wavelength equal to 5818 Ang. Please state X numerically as 2.638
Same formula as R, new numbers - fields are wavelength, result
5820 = 2.475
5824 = 2.301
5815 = 2.801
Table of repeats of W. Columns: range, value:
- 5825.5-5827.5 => 2.173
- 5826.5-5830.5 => 1.765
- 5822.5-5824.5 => 1.853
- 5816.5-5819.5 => 2.286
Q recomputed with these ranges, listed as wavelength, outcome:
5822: 2.638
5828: 1.765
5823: 1.853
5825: 2.544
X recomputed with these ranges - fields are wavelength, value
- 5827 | 2.386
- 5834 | 2.393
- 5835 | 2.662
